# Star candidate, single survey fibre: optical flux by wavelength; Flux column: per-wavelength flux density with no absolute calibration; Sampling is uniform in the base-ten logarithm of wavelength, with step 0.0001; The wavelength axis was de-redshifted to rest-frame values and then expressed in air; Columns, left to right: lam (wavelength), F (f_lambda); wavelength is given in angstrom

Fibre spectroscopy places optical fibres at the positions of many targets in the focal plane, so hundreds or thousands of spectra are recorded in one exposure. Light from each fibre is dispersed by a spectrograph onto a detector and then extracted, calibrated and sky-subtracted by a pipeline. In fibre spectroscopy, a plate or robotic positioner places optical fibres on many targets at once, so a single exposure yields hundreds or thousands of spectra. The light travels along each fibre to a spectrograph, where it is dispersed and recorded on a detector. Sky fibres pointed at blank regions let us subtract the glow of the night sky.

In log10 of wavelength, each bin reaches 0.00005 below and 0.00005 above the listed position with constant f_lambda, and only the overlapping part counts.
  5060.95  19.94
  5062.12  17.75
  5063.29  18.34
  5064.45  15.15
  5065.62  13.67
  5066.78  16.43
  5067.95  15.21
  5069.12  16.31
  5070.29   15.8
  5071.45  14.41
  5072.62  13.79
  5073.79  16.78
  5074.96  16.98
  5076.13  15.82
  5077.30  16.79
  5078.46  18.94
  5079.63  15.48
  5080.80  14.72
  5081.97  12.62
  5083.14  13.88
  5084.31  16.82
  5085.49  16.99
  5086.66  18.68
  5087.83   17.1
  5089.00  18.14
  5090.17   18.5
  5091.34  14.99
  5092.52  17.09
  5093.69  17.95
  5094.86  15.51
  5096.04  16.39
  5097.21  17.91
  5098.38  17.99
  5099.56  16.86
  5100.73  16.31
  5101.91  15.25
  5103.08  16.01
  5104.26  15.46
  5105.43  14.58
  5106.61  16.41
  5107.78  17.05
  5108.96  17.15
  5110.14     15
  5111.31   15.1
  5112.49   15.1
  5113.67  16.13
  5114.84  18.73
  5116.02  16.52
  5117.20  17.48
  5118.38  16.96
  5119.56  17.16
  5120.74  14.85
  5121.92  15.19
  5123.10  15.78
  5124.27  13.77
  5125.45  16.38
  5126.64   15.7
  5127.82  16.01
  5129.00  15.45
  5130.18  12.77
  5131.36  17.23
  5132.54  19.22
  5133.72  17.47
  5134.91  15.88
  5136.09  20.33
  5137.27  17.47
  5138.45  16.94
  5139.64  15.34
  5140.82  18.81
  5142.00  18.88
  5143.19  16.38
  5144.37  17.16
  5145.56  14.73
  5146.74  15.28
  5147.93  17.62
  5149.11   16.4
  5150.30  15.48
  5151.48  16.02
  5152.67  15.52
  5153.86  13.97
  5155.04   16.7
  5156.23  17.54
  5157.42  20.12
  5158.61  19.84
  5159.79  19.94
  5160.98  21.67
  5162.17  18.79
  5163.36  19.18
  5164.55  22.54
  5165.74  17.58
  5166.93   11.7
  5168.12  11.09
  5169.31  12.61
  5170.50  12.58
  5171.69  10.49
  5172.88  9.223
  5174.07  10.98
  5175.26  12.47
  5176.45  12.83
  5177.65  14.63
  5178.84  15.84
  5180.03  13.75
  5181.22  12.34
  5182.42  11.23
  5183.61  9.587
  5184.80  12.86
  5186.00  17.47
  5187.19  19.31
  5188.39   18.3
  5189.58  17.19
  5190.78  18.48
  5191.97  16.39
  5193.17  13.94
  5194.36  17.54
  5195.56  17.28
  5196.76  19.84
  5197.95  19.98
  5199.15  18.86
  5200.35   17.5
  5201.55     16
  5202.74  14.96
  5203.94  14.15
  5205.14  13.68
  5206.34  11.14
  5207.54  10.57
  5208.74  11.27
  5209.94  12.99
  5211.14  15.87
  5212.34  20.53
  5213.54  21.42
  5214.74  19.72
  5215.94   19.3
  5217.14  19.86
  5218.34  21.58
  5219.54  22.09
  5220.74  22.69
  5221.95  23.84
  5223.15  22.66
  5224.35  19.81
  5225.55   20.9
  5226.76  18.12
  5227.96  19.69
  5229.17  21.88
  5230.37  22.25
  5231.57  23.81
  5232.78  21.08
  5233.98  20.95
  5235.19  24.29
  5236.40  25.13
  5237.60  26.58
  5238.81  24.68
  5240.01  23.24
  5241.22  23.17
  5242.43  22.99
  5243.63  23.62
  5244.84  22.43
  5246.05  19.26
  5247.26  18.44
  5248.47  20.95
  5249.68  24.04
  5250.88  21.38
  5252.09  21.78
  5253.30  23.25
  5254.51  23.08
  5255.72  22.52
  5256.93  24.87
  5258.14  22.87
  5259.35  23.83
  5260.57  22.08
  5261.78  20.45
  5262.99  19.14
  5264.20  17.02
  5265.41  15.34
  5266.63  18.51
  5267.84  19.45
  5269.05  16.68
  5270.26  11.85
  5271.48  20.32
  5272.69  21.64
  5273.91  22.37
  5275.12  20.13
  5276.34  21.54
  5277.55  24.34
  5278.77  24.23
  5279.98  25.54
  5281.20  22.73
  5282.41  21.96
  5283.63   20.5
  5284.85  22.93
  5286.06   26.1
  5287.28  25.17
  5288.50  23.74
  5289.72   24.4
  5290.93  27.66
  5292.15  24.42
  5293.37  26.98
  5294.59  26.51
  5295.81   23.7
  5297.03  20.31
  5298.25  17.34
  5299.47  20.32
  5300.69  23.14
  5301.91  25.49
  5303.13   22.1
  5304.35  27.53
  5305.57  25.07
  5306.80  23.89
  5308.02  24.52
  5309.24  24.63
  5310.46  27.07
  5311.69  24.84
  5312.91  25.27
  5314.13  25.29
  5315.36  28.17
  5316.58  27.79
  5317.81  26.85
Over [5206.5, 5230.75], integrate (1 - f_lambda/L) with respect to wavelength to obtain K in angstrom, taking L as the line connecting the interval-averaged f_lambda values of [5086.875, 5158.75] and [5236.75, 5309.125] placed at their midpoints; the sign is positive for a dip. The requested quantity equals 1.4 angstrom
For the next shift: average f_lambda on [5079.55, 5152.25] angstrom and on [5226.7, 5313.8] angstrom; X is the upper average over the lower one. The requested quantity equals 1.37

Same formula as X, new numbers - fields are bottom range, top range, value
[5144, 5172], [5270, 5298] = 1.40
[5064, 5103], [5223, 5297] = 1.36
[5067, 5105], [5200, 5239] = 1.19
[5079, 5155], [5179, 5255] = 1.17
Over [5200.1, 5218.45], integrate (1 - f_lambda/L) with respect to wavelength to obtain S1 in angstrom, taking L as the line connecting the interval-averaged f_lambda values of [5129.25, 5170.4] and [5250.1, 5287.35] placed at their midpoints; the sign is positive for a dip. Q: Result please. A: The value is 2.9 angstrom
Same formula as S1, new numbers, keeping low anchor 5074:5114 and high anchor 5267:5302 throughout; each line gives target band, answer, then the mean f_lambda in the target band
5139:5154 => 1.4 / 16.3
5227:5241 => -1.4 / 22.9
